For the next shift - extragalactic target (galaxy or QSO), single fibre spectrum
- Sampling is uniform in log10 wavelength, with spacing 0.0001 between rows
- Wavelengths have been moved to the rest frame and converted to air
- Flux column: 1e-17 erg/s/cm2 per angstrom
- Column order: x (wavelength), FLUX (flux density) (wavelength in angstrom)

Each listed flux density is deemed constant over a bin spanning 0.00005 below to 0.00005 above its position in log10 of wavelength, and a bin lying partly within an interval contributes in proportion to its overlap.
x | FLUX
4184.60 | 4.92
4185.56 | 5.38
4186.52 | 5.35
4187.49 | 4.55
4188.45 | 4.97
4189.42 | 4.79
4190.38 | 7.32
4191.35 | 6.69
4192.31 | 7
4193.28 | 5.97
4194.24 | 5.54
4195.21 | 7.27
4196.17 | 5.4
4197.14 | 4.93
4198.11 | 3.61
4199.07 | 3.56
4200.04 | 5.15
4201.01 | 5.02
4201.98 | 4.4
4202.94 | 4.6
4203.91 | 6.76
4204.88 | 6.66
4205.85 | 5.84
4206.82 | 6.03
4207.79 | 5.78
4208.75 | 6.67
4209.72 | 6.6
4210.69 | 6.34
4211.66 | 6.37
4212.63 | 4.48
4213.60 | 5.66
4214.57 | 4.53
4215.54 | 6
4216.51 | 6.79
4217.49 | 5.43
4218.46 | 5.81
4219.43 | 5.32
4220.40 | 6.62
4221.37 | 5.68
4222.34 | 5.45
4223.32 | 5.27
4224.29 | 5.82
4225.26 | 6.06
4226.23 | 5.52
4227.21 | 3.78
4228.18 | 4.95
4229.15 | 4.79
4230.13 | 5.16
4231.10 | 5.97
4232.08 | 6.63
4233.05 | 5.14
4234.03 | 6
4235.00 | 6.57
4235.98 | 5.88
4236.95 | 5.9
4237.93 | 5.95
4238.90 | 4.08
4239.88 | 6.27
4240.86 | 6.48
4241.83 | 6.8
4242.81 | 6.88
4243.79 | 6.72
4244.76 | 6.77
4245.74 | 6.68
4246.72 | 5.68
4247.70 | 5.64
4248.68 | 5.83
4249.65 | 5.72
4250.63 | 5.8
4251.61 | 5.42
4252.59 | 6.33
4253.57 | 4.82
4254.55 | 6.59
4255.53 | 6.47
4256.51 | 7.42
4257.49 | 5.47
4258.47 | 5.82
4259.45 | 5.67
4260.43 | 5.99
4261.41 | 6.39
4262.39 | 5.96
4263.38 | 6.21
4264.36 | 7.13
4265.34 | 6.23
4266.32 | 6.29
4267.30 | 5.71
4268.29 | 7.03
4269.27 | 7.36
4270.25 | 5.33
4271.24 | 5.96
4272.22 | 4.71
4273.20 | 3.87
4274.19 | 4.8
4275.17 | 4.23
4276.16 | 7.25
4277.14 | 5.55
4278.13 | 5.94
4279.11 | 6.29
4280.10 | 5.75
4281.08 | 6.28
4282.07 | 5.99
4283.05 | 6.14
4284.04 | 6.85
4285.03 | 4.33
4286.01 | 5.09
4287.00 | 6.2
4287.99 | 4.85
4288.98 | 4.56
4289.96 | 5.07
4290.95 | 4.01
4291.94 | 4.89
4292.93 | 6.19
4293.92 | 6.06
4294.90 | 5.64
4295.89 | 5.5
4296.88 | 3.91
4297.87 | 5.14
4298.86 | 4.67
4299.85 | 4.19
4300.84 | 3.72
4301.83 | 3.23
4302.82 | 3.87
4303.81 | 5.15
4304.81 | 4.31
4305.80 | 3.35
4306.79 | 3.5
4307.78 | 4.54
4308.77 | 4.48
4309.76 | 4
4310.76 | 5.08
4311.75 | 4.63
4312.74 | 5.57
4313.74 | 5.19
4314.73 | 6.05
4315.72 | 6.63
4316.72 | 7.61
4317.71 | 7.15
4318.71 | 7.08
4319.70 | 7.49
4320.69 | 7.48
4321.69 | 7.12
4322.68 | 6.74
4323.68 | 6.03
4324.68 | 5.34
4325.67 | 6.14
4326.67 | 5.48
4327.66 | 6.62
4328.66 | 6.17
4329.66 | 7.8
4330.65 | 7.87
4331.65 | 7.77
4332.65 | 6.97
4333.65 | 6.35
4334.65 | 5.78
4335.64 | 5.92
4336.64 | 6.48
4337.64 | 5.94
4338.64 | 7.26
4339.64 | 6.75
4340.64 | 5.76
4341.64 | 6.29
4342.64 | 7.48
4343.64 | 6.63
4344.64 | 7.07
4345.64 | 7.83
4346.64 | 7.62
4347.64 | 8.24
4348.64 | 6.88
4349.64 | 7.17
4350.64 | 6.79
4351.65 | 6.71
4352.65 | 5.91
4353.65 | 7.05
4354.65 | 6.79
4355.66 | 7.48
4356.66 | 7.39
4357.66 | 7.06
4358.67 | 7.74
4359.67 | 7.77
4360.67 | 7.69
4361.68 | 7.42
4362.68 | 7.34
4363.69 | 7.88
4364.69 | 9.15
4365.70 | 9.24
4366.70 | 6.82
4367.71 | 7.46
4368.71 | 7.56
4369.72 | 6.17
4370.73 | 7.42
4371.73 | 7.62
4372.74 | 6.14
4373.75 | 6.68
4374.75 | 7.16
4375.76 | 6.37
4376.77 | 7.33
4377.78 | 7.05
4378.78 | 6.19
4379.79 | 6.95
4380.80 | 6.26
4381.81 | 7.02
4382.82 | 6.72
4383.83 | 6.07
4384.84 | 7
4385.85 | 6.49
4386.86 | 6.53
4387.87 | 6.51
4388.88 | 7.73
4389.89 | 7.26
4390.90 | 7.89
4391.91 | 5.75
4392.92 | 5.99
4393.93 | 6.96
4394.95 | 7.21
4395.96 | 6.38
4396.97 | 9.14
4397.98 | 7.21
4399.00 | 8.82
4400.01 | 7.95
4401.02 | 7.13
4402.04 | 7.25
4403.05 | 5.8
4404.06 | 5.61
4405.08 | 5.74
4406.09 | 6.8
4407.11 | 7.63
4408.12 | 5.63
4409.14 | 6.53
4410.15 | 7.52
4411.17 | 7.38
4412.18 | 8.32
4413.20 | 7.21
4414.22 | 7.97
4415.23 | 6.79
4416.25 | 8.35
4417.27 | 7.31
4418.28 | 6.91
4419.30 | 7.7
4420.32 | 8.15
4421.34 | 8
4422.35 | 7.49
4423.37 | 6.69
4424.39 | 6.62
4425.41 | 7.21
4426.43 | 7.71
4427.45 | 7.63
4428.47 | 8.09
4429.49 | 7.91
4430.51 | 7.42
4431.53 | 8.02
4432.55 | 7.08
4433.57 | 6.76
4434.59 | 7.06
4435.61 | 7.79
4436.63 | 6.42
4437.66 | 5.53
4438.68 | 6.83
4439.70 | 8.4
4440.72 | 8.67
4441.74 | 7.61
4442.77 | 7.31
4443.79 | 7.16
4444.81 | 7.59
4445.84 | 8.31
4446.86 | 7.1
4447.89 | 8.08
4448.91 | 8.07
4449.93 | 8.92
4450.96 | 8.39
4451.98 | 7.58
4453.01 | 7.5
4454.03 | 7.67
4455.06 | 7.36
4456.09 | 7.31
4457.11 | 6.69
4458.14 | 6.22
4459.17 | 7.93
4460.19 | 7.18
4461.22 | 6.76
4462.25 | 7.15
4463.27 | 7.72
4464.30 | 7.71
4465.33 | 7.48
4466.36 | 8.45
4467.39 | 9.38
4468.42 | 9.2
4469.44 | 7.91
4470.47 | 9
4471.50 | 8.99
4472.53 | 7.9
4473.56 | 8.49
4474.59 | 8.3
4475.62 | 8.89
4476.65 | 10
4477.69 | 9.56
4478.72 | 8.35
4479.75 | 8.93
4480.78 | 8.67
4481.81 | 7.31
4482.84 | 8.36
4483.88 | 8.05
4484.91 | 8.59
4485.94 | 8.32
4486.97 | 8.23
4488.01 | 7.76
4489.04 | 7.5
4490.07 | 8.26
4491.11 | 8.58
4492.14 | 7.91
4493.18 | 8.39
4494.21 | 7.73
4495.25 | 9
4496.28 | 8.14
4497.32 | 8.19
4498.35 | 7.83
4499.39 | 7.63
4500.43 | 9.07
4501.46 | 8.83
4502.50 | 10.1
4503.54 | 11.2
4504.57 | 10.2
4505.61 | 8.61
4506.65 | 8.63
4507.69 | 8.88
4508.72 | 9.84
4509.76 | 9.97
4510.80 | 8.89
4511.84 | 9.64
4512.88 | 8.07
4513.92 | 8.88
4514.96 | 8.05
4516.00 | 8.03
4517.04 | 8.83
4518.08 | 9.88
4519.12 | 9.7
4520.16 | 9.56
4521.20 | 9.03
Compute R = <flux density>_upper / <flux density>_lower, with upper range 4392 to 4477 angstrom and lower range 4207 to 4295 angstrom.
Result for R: 1.3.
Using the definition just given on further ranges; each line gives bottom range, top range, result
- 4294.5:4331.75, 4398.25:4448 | 1.32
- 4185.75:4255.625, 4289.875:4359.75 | 1.06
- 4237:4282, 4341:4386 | 1.19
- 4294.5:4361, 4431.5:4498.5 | 1.29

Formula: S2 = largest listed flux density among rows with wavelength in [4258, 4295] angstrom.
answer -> 7.36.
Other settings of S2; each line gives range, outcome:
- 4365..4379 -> 9.24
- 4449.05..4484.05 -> 10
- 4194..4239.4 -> 7.27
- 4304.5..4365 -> 9.15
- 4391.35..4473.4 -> 9.38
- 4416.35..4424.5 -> 8.15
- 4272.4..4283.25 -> 7.25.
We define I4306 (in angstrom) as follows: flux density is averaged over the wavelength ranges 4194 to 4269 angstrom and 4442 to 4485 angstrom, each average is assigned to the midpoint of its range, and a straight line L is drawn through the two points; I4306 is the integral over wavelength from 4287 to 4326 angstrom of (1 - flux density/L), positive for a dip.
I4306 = 7.5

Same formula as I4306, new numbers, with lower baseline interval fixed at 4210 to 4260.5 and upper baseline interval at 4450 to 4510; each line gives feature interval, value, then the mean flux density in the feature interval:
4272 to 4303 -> 5.8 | 5.17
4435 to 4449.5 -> 0.8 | 7.5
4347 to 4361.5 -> -0.3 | 7.2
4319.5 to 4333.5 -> 0.0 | 6.76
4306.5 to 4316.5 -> 2.3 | 5.07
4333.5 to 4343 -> 0.7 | 6.39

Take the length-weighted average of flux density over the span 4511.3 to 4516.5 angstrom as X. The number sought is 8.53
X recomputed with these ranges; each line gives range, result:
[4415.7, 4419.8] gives 7.56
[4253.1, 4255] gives 5.69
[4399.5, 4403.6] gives 7.03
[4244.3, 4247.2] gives 6.36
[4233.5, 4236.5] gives 6.14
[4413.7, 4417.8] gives 7.61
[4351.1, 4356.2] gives 6.79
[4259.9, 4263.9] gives 6.14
